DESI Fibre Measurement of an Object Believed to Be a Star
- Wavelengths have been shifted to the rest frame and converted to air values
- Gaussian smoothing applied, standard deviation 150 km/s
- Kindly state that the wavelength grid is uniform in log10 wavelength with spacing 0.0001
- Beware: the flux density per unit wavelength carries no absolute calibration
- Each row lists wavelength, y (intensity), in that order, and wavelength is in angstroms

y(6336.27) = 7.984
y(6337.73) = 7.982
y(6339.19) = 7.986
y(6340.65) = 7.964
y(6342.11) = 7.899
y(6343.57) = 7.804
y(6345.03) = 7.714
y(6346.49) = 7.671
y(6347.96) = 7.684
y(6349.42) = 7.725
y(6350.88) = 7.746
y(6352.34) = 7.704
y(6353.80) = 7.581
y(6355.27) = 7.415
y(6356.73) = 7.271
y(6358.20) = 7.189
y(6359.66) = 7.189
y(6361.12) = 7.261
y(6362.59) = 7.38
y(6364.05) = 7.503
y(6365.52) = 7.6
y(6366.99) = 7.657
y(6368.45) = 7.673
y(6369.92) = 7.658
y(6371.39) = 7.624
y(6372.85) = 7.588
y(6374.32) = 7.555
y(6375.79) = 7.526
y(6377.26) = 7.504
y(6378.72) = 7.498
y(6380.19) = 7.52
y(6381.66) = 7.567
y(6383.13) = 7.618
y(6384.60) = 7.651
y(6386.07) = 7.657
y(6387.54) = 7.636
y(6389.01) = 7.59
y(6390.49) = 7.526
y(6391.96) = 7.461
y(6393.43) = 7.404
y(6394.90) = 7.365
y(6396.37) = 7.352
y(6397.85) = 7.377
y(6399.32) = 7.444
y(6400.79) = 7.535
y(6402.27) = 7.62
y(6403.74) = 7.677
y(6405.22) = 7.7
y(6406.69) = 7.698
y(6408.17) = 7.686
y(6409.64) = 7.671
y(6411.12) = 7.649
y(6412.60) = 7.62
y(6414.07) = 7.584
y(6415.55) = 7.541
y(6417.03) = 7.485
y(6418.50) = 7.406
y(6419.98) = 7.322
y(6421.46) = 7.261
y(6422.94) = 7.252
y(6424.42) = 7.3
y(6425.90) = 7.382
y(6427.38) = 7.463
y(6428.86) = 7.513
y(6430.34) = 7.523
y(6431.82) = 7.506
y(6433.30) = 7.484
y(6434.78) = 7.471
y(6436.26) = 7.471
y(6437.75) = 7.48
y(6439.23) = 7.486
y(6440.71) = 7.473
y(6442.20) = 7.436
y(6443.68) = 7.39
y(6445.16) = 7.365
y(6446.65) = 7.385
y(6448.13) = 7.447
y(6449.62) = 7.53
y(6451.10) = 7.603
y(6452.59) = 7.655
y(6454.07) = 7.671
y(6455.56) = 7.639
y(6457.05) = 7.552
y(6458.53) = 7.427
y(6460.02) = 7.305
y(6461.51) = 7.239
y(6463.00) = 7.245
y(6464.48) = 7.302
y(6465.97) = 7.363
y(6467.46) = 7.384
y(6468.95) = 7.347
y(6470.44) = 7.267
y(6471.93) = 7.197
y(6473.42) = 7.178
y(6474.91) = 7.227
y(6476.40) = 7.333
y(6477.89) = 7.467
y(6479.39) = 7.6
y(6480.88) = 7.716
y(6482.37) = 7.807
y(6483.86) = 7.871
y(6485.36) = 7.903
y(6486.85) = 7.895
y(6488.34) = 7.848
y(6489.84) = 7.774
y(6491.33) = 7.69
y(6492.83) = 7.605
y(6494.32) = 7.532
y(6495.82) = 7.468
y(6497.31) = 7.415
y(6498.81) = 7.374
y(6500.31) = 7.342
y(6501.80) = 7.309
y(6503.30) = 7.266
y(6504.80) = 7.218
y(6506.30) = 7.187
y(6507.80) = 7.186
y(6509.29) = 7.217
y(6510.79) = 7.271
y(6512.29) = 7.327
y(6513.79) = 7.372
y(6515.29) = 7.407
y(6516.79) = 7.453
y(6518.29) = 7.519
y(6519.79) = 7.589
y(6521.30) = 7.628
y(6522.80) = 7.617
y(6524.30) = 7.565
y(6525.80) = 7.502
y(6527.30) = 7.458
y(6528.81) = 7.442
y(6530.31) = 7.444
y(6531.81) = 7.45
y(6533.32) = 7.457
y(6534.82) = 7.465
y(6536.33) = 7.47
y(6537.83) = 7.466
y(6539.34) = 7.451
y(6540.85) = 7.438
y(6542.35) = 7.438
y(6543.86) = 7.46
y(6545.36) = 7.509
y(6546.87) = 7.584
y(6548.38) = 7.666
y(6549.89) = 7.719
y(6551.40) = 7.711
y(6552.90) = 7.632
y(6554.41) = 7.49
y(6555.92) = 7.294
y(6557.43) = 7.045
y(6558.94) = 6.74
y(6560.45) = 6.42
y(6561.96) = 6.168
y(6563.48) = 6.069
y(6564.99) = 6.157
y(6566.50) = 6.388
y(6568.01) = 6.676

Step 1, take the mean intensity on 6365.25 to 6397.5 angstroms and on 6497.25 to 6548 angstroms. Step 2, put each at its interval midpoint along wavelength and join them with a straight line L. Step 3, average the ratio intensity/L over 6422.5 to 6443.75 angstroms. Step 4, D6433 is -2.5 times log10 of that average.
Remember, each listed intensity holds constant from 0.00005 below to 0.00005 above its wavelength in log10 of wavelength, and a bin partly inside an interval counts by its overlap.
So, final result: 0.01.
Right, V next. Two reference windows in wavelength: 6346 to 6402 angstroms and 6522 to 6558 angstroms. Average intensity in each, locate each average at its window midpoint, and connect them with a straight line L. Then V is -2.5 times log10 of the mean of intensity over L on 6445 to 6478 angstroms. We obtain 0.016 mag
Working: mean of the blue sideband 7.52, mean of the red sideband 7.49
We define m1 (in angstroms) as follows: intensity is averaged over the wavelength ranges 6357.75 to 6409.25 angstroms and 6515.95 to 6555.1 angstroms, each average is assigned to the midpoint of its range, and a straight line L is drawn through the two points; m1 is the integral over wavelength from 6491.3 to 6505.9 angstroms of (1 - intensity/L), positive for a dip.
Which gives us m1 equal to 0.2 angstroms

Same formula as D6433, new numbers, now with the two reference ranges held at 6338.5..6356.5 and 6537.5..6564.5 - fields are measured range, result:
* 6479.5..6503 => -0.037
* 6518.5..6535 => -0.034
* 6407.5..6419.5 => -0.002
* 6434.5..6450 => 0.007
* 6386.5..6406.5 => 0.012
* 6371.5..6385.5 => 0.012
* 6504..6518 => 0.003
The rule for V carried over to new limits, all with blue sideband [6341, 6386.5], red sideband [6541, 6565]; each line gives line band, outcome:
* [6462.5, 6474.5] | 0.01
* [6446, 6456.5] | -0.03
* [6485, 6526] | -0.03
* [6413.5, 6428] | 0.01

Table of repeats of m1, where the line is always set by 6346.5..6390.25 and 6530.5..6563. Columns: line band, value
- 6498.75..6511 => 0.20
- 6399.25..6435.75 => -0.14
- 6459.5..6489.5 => -0.27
